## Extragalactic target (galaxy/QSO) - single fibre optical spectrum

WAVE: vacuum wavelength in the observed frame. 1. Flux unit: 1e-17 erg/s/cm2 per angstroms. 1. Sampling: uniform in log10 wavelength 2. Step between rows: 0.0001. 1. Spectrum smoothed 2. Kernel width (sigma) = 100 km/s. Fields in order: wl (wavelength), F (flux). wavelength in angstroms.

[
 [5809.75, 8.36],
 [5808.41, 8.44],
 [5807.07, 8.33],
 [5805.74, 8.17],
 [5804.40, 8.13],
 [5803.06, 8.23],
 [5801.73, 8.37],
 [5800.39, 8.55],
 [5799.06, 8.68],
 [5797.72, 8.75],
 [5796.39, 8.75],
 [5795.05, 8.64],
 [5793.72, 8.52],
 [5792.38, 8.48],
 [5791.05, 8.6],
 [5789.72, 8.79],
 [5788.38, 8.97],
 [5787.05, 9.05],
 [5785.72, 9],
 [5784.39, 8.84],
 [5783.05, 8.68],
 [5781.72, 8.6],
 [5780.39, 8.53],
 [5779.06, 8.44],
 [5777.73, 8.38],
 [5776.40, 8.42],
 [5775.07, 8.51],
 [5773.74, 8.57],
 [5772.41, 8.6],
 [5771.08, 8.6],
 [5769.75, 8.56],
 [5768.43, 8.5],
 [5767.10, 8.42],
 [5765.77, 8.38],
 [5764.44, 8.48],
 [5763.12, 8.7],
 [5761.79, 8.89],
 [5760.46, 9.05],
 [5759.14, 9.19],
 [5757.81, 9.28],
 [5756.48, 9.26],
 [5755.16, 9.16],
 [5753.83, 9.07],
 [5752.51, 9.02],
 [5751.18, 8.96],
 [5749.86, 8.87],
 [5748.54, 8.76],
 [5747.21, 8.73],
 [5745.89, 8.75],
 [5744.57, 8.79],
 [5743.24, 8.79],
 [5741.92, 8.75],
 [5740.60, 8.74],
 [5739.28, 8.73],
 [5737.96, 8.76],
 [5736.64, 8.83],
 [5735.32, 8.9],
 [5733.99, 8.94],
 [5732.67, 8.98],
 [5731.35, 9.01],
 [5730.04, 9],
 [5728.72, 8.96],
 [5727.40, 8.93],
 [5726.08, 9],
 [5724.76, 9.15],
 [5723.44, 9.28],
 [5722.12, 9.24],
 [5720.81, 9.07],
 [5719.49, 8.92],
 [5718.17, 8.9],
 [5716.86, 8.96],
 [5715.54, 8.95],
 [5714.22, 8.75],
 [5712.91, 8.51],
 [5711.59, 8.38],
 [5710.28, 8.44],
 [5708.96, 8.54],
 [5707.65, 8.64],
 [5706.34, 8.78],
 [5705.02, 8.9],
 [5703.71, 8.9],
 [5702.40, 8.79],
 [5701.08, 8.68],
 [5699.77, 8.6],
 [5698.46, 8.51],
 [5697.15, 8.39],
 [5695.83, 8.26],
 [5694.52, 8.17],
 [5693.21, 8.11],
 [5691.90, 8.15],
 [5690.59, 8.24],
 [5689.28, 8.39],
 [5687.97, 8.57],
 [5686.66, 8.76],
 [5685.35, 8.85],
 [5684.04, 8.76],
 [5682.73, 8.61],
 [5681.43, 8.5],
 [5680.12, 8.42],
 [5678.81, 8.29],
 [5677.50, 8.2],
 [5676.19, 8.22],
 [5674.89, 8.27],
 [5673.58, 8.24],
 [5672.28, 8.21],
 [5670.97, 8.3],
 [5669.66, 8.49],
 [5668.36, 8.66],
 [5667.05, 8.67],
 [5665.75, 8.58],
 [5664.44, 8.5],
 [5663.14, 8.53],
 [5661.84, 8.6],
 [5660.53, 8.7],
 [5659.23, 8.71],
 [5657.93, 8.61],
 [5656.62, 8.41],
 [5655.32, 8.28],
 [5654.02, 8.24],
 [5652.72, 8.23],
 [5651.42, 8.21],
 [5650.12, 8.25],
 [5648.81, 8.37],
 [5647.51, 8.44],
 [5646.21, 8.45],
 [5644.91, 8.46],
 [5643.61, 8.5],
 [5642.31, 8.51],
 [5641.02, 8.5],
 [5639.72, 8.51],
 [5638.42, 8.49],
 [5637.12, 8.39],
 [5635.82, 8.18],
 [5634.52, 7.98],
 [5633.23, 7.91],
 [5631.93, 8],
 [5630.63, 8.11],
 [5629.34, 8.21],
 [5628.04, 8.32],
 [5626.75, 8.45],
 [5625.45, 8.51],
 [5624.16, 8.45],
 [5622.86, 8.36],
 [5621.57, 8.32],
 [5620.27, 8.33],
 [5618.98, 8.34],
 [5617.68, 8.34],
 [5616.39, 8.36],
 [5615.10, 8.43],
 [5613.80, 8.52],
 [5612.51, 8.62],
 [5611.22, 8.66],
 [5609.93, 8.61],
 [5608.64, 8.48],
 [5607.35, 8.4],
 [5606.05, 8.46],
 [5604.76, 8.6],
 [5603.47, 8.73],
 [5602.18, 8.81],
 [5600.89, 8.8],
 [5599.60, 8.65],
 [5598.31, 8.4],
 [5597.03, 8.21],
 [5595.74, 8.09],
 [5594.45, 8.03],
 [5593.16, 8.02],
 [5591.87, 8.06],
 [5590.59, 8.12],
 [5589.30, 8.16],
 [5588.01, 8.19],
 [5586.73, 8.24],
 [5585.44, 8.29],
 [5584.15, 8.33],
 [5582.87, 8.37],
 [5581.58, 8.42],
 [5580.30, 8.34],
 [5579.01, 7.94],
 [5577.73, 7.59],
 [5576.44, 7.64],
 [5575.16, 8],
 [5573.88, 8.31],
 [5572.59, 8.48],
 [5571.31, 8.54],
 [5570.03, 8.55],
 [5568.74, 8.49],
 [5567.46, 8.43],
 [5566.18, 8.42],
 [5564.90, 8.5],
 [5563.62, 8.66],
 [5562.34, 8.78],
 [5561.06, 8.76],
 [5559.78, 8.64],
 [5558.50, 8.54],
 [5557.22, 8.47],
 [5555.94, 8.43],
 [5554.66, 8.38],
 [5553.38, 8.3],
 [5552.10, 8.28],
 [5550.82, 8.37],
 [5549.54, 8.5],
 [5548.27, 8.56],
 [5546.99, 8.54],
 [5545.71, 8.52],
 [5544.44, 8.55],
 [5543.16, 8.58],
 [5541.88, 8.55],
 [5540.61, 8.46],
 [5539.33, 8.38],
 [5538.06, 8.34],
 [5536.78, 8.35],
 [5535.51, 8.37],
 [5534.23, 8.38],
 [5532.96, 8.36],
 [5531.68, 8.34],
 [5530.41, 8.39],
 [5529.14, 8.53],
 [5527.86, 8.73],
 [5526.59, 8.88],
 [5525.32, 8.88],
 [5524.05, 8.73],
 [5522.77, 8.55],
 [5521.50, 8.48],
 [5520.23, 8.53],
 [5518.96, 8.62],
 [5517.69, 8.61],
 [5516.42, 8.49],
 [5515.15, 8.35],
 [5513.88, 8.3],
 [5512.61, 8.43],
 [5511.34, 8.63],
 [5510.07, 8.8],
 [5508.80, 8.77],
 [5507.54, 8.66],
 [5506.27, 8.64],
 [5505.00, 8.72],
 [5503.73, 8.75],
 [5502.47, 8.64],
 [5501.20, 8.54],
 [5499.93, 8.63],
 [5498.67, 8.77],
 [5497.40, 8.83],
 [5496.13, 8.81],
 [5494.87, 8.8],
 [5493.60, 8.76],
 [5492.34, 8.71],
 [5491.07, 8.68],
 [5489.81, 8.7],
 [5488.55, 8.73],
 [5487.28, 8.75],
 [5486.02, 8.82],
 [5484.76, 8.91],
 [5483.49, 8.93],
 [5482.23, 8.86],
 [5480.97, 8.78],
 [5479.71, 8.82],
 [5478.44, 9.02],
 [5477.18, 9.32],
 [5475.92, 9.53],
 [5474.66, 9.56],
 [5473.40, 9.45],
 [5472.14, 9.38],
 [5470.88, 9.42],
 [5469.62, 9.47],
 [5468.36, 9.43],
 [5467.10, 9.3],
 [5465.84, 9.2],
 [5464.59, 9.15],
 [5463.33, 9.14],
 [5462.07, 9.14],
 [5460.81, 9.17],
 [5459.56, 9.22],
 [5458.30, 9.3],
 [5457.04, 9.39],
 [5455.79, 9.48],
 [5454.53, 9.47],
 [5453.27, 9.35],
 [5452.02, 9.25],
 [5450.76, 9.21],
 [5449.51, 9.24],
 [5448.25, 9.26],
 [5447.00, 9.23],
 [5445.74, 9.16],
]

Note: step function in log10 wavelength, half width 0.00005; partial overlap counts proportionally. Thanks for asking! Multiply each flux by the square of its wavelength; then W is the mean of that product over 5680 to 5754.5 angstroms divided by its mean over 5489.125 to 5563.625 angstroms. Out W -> 1.09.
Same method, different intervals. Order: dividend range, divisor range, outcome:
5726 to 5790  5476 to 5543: 1.11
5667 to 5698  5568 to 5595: 1.06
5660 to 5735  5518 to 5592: 1.08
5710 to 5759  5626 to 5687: 1.09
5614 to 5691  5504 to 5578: 1.03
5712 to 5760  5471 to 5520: 1.11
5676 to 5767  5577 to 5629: 1.09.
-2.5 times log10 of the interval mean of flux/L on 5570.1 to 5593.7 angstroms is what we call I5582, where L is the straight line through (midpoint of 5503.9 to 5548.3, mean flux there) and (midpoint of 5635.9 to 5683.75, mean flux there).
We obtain 0.04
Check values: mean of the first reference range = 8.54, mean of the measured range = 8.18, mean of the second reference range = 8.43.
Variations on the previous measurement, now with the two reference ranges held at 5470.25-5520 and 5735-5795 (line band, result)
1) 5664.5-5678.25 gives 0.05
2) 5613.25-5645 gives 0.06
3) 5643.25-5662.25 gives 0.04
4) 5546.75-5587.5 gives 0.05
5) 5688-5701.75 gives 0.05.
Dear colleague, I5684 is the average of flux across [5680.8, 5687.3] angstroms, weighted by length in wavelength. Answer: 8.7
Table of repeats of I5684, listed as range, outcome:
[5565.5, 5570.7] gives 8.47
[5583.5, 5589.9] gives 8.24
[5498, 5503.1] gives 8.64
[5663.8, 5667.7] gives 8.58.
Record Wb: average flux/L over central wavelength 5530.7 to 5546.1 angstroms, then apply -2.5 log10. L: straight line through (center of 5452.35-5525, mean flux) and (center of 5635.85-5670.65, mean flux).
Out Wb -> 0.044 mag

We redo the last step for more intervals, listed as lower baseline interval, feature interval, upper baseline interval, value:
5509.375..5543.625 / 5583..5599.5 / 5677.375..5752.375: 0.05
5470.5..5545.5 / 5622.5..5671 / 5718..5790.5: 0.05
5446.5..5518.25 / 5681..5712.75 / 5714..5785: 0.04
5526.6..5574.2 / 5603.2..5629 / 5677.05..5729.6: 0.01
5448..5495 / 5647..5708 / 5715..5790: 0.06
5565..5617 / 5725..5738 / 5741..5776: -0.03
